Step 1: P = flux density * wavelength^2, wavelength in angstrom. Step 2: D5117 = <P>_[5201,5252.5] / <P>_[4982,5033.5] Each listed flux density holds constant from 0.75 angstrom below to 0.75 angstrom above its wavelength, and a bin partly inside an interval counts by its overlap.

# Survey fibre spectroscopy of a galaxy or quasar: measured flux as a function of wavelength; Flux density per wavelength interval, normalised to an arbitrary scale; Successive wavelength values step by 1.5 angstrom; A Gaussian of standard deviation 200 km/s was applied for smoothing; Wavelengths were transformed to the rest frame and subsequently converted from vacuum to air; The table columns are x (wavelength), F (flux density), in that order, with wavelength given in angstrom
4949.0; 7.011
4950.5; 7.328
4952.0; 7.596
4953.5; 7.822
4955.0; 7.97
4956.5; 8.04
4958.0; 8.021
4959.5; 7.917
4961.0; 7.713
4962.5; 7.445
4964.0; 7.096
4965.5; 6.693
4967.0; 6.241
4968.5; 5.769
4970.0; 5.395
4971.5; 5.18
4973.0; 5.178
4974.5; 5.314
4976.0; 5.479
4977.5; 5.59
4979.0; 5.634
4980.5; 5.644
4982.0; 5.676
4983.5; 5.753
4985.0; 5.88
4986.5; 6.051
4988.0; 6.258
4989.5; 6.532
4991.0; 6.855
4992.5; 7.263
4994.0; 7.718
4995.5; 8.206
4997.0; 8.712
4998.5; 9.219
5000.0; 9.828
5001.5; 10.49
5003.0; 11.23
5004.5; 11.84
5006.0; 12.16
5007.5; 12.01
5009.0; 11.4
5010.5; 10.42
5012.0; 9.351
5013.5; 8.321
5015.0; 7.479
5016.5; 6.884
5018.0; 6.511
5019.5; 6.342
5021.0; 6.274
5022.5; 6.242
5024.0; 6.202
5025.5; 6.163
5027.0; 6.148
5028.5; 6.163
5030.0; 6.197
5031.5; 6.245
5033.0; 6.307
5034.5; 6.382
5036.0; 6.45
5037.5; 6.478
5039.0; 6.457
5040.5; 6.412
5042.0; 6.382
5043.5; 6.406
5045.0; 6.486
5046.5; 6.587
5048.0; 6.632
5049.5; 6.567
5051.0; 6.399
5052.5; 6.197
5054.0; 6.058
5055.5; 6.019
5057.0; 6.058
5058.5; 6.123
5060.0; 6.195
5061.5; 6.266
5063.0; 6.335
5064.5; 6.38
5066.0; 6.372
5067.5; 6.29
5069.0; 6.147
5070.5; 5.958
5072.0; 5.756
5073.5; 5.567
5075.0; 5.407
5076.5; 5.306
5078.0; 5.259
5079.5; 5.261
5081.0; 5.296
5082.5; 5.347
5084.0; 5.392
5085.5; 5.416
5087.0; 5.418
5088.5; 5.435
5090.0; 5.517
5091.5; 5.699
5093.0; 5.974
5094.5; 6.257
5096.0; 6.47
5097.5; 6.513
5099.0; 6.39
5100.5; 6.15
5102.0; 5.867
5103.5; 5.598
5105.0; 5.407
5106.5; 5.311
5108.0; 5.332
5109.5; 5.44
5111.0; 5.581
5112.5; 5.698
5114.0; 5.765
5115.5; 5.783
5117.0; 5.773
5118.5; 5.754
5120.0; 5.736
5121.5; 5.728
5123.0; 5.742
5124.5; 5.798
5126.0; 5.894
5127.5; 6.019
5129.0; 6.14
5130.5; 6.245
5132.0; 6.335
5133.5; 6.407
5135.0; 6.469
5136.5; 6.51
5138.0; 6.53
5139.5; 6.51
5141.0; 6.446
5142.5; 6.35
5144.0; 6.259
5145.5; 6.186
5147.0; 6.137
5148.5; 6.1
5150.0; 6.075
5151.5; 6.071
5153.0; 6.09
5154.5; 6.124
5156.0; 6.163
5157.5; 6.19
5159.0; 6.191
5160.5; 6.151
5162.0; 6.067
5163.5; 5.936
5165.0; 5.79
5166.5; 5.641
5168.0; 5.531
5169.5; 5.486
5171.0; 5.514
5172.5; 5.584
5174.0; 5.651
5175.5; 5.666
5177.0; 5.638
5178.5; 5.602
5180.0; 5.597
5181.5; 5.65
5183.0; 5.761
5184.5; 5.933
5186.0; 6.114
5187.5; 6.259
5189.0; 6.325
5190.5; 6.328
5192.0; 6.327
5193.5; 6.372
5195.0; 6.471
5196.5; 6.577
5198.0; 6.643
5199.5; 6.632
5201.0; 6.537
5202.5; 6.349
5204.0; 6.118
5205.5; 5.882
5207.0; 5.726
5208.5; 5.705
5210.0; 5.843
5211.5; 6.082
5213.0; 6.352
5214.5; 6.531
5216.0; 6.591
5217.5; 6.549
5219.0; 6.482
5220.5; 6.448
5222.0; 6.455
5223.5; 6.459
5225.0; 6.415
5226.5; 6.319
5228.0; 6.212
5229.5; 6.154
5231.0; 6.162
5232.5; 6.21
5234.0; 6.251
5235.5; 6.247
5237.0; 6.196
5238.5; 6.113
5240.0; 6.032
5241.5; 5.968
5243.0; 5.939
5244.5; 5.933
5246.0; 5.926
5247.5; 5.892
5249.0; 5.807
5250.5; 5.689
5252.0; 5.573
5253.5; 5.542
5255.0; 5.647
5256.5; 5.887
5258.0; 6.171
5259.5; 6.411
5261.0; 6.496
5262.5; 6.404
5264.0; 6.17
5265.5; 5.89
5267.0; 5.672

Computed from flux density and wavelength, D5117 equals 0.85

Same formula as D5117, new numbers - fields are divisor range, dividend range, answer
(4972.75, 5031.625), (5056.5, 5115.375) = 0.79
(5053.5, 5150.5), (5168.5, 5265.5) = 1.08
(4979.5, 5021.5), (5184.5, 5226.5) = 0.83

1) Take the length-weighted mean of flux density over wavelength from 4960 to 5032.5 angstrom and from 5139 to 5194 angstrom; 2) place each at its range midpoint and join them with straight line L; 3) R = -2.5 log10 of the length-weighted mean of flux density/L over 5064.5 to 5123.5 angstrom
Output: 0.15 mag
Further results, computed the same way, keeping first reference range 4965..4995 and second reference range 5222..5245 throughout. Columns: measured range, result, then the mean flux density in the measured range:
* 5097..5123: 0.07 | 5.75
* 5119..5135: 0.02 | 6.02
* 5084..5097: 0.06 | 5.77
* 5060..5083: 0.05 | 5.81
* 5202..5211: 0.04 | 5.93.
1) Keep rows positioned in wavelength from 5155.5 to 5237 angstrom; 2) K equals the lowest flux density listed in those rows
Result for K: 5.486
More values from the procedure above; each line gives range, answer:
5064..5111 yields 5.259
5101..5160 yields 5.311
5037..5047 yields 6.382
